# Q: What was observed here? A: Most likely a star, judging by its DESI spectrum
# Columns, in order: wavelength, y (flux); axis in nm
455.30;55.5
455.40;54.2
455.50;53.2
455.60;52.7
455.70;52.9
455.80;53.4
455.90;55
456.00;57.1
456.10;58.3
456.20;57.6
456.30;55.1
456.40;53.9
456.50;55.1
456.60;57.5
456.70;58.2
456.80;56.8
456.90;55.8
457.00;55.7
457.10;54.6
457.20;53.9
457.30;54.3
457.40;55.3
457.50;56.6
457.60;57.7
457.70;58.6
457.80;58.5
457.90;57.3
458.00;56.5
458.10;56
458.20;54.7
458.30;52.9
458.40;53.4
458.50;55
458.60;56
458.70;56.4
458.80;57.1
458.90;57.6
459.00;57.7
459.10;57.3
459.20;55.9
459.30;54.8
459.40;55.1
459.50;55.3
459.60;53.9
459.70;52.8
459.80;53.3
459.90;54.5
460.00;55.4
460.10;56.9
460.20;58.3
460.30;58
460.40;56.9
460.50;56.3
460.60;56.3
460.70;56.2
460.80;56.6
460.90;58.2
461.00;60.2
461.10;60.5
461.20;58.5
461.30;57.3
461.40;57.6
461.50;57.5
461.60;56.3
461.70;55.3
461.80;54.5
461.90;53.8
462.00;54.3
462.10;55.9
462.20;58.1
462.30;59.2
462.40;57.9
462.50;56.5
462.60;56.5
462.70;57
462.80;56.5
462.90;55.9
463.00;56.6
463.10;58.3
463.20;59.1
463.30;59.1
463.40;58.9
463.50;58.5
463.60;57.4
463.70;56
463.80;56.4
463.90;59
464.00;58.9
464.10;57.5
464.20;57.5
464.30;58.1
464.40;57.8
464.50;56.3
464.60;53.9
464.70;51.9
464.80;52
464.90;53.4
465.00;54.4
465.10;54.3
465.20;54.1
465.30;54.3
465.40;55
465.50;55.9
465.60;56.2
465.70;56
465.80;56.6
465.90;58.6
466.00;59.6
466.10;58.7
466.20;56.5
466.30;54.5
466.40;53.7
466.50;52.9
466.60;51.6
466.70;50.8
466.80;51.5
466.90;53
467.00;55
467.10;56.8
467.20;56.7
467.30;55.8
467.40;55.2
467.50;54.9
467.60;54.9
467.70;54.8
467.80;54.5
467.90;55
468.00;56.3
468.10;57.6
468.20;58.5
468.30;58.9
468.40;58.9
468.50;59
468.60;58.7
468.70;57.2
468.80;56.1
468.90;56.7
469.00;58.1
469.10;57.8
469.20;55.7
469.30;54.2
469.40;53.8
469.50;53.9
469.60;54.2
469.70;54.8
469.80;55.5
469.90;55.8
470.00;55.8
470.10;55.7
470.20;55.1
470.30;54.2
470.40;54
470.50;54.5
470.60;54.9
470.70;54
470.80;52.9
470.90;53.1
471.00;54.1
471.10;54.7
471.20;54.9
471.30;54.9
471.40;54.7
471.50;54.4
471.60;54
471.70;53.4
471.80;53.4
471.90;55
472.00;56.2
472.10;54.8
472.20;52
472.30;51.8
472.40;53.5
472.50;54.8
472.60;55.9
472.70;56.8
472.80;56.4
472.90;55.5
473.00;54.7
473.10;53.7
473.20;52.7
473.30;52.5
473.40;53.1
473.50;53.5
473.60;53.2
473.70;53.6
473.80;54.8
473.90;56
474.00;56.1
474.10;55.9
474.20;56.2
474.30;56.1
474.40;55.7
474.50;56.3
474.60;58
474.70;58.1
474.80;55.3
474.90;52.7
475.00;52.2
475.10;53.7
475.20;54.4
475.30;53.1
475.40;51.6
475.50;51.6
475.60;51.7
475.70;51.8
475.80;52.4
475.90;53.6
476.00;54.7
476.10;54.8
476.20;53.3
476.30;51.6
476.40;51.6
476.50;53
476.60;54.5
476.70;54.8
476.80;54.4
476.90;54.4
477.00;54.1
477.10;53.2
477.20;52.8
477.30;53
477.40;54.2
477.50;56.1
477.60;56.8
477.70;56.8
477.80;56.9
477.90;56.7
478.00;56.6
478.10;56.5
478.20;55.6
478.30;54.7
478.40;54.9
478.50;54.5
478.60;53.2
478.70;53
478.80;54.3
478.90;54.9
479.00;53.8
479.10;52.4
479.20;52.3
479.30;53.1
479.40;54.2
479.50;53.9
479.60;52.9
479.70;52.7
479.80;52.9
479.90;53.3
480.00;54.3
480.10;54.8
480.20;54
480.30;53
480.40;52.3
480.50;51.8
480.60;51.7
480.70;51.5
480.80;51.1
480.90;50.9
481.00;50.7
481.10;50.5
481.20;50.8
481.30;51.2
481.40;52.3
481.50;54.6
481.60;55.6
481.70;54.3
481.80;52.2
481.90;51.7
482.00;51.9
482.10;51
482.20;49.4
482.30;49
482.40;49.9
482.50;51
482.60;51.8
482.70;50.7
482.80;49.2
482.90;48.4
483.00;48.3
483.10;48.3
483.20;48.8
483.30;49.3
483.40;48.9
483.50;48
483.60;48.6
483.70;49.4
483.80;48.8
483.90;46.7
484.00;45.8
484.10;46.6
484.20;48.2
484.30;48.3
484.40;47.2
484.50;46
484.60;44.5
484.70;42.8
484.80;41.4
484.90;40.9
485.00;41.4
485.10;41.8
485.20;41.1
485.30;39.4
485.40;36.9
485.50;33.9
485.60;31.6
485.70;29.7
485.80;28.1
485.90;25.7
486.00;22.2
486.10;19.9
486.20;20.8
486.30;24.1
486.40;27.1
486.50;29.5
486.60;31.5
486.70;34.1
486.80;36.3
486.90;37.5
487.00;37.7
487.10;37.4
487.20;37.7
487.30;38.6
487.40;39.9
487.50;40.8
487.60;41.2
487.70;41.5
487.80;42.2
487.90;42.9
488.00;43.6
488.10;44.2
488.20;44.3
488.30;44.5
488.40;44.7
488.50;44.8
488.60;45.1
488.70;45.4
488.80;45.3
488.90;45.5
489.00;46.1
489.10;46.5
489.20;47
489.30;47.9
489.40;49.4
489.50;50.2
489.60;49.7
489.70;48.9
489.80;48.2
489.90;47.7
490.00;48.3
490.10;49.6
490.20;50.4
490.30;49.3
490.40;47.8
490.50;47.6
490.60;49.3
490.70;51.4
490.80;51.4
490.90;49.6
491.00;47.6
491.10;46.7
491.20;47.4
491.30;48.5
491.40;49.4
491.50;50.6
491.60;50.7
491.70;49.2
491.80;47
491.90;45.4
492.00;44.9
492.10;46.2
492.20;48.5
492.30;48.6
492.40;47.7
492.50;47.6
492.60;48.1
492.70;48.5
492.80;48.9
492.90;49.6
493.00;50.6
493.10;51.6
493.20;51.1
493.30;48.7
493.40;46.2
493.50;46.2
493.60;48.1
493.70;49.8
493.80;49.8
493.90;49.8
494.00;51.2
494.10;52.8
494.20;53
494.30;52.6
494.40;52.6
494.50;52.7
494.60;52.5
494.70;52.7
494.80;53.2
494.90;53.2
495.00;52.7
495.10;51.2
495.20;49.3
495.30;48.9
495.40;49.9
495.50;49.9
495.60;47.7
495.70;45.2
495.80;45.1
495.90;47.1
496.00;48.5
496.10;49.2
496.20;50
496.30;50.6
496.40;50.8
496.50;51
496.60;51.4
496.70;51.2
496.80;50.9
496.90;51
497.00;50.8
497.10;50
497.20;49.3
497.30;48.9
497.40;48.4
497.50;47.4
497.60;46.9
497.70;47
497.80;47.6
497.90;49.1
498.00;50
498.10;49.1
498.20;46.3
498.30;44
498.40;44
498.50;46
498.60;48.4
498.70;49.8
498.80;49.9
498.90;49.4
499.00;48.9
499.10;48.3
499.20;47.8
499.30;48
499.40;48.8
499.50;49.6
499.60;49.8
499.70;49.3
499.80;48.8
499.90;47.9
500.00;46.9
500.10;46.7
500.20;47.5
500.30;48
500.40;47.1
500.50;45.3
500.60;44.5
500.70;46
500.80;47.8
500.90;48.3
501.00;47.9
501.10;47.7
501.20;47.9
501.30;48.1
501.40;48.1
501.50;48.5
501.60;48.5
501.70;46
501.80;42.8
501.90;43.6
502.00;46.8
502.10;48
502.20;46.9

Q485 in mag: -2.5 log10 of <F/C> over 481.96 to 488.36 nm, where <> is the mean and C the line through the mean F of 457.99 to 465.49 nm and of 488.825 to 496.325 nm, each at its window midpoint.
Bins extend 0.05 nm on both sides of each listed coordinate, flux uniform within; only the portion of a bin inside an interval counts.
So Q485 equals 0.23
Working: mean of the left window 56.3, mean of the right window 49.1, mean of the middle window 41.4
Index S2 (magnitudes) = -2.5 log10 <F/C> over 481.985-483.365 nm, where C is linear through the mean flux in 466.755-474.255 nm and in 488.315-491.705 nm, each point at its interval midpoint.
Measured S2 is 0.02 mag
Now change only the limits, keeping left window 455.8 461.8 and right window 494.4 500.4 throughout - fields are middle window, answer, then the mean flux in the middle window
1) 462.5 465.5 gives -0.02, 56.4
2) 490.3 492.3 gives 0.04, 48.4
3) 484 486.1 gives 0.31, 38.6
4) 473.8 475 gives -0.05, 55.8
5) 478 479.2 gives -0.04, 54.4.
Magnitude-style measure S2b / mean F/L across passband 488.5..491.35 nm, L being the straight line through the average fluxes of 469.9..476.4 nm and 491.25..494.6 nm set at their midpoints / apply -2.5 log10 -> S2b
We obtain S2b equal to 0.044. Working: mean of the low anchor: 54.3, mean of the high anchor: 49.3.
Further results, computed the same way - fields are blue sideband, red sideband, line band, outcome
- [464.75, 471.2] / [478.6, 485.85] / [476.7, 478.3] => -0.09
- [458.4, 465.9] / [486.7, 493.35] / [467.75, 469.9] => -0.05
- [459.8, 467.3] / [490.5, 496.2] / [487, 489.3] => 0.17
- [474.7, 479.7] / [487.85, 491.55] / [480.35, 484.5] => 0.02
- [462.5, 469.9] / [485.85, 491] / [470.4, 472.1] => -0.03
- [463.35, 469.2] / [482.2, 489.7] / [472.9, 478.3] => -0.10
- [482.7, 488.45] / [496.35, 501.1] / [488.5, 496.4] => -0.11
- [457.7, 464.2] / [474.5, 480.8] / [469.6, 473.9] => 0.01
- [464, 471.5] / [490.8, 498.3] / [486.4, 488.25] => 0.30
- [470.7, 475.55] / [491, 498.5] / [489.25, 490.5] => 0.03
